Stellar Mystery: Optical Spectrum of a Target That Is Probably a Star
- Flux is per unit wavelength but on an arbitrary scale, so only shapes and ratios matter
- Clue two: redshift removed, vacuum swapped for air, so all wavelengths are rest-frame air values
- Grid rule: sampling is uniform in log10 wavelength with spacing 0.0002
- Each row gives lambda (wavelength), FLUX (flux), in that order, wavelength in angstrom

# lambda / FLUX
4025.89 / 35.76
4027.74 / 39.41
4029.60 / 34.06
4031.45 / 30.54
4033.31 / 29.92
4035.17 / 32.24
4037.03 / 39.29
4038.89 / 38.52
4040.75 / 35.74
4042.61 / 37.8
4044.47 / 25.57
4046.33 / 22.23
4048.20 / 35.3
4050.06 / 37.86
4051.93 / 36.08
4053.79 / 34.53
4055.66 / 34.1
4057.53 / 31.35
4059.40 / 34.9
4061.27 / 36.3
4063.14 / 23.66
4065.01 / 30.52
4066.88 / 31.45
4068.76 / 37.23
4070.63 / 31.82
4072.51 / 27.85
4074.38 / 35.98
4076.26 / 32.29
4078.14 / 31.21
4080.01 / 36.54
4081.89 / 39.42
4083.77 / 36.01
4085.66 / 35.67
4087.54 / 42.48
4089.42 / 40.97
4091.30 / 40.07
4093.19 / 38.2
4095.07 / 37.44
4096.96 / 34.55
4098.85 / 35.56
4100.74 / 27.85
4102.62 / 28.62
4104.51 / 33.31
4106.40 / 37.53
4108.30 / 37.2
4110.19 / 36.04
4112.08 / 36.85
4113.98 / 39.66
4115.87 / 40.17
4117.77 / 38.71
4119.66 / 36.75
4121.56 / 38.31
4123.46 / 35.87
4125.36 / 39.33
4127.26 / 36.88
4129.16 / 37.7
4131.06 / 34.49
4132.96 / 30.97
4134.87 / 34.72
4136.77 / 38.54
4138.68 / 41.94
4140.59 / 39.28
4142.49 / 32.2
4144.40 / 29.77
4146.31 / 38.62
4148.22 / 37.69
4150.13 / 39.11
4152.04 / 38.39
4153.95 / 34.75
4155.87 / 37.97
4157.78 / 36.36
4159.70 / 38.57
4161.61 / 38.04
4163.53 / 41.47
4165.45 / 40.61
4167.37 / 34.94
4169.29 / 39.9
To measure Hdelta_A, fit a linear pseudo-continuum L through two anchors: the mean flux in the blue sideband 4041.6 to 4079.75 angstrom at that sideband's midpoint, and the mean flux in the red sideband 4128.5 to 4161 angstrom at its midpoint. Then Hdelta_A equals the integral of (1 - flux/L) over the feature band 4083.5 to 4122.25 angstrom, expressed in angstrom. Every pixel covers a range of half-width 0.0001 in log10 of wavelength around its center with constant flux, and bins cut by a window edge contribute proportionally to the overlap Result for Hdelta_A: -2.5 angstrom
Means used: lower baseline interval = 32.5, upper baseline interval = 36.5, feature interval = 36.8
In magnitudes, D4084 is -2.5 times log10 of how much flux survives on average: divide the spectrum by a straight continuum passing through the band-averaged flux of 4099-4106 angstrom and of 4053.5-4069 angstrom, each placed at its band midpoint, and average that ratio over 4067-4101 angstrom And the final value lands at -0.128 mag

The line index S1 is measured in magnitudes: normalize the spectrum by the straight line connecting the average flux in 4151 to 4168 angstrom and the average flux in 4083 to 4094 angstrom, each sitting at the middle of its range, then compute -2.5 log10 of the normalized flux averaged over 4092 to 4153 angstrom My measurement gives 0.06 mag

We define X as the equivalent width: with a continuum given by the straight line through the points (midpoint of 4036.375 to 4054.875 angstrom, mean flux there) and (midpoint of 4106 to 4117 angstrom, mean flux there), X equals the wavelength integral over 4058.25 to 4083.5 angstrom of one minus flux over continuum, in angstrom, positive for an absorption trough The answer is 1.8 angstrom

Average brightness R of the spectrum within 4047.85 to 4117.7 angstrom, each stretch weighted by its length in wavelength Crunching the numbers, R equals 35.1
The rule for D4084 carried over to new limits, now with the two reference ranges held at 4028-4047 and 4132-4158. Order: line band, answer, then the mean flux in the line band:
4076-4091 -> -0.082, 37.2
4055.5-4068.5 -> 0.062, 31.9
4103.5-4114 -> -0.035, 36.4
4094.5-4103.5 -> 0.074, 32.6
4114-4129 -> -0.071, 38.1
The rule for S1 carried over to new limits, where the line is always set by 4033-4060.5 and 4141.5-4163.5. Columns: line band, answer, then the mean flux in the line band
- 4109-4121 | -0.07 mag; 38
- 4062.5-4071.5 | 0.11 mag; 31.2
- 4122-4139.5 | -0.02 mag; 36.7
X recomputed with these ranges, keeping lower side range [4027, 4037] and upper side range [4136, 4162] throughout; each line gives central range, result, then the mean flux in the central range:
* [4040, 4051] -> 0.5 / 32.4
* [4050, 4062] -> -0.1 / 34.8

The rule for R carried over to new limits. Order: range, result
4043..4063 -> 32.6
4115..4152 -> 36.9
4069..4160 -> 36.3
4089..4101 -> 36.6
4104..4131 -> 37.4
